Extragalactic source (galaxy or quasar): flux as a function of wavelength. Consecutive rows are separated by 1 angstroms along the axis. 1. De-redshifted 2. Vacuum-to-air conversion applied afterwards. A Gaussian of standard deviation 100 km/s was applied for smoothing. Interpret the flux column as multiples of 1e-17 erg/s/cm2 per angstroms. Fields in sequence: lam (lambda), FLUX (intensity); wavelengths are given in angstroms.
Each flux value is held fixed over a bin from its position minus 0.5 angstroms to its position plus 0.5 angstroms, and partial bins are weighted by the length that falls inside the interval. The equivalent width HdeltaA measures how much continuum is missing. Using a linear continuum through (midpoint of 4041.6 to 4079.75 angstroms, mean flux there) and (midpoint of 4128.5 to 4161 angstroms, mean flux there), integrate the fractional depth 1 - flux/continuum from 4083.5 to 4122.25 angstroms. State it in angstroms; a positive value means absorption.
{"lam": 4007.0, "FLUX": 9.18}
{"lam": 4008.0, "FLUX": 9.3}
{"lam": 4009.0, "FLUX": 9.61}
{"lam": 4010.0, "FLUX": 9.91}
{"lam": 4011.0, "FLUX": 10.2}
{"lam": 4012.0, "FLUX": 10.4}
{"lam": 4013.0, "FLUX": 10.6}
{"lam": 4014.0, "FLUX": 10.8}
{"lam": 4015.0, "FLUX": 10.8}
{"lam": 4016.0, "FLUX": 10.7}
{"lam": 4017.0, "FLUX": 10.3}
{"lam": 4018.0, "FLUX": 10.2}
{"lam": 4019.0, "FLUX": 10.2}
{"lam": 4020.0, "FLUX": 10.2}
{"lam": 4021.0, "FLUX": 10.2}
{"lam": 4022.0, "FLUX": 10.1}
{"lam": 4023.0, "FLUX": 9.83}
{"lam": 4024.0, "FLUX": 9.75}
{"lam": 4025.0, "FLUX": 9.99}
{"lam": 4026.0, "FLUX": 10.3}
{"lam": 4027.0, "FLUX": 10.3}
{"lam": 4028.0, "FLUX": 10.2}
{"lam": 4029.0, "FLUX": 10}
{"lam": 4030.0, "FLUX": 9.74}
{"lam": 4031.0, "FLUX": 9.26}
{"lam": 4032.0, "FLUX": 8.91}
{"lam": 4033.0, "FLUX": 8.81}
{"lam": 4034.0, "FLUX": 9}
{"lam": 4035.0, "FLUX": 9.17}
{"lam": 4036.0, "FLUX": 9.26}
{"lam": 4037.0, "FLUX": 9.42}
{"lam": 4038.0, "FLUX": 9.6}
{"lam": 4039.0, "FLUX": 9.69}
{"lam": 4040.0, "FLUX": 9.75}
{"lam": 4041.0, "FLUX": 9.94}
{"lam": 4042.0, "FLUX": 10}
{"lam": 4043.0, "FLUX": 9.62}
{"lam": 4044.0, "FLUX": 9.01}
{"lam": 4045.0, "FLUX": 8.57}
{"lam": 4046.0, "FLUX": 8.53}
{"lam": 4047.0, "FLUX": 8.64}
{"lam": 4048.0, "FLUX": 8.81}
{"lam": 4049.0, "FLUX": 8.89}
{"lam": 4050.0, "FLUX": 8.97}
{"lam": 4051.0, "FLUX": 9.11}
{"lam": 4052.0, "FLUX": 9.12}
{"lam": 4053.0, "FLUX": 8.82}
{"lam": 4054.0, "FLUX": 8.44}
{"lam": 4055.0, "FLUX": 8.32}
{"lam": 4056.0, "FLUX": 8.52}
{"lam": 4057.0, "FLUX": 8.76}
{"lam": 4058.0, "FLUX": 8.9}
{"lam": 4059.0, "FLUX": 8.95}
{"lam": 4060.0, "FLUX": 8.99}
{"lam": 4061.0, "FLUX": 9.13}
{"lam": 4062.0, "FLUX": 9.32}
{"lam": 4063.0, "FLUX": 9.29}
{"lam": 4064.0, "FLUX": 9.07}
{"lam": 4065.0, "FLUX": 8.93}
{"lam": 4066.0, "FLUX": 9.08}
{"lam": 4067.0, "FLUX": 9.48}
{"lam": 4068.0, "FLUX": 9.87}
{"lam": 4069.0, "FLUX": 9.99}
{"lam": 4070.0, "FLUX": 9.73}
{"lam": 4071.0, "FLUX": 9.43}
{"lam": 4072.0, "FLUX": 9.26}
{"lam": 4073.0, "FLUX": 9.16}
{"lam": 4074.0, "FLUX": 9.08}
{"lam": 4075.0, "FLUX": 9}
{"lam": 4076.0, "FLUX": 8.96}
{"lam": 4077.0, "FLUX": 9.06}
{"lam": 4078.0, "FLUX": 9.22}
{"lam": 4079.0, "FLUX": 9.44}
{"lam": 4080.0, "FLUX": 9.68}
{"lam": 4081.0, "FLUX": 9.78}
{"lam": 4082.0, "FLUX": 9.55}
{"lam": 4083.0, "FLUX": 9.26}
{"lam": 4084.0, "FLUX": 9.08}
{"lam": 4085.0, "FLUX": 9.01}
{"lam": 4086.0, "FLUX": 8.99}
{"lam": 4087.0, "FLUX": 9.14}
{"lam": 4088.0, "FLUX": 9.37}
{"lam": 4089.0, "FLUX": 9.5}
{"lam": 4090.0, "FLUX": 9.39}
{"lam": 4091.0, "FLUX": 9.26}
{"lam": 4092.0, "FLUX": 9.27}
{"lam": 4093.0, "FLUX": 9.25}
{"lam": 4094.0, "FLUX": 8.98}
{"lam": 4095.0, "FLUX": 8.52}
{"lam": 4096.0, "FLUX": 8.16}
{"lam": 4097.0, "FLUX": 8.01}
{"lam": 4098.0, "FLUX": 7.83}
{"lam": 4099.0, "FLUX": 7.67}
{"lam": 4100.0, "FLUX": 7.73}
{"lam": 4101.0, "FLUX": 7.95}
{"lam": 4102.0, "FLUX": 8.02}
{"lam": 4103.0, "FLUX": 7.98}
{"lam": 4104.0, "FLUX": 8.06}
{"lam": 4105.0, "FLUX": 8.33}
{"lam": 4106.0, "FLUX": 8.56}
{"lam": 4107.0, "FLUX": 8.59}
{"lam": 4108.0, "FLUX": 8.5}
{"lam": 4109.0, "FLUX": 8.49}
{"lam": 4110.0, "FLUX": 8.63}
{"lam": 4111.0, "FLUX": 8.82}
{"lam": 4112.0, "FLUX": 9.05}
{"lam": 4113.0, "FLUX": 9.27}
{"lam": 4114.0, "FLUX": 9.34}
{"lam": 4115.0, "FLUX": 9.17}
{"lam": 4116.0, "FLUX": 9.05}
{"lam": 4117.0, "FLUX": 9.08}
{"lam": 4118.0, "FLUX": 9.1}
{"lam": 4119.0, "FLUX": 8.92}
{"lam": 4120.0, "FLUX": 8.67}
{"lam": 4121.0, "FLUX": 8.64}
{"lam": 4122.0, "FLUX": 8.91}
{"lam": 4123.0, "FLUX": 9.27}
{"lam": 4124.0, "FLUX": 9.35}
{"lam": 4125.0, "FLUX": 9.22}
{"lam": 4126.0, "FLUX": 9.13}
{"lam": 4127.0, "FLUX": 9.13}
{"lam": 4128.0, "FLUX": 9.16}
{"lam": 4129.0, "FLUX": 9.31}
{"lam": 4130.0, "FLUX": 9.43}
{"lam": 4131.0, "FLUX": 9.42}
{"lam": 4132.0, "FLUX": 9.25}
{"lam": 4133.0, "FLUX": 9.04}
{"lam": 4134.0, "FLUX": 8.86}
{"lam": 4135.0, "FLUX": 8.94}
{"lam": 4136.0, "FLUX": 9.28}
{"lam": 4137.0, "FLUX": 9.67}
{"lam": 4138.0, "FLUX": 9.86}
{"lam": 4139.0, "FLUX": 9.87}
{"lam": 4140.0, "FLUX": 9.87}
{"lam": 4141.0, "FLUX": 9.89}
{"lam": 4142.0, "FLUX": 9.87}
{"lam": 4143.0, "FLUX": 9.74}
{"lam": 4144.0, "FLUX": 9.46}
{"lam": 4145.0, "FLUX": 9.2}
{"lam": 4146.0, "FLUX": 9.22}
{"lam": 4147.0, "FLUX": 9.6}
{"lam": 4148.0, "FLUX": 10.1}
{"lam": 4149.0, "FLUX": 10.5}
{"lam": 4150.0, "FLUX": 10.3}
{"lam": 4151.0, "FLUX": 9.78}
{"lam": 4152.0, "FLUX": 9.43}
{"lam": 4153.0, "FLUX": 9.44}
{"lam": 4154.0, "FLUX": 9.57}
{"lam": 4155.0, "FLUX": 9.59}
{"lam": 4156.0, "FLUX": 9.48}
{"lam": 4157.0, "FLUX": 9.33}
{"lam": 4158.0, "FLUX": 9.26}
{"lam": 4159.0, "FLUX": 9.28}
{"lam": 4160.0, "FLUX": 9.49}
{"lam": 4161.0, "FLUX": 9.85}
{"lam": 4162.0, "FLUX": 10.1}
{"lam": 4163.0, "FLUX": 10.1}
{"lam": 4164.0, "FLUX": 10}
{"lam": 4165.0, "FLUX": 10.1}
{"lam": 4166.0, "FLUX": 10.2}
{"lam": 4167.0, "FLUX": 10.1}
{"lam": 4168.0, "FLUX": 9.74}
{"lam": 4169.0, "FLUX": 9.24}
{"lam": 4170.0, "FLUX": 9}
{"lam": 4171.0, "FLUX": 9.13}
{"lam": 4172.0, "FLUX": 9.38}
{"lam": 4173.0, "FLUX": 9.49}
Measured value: 2.5 angstroms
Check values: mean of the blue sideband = 9.09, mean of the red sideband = 9.55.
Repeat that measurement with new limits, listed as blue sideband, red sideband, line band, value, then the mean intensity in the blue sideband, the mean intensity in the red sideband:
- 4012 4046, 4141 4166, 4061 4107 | 3.8 angstroms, 9.81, 9.71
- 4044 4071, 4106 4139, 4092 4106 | 1.3 angstroms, 9.02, 9.08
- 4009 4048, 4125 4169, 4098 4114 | 2.1 angstroms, 9.77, 9.59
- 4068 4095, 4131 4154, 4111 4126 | 0.6 angstroms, 9.3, 9.59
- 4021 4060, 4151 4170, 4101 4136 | 2.4 angstroms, 9.3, 9.67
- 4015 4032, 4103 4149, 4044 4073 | 2.1 angstroms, 10.1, 9.16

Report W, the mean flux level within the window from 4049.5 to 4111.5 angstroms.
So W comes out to 8.92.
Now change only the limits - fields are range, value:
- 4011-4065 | 9.5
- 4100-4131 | 8.83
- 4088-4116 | 8.63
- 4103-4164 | 9.29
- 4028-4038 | 9.35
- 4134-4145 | 9.59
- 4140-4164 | 9.69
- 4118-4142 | 9.27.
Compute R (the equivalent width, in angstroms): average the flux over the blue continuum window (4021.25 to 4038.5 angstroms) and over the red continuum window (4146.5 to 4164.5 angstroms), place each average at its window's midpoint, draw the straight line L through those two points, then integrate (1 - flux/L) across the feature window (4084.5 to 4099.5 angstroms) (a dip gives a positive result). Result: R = 1.3 angstroms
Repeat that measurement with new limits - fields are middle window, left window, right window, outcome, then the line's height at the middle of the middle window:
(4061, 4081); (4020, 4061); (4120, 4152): 0.1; 9.36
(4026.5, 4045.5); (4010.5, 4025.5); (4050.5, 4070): 0.5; 9.77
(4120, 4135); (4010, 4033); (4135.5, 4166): 1.0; 9.79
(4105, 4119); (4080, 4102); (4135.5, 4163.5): 0.4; 9.14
